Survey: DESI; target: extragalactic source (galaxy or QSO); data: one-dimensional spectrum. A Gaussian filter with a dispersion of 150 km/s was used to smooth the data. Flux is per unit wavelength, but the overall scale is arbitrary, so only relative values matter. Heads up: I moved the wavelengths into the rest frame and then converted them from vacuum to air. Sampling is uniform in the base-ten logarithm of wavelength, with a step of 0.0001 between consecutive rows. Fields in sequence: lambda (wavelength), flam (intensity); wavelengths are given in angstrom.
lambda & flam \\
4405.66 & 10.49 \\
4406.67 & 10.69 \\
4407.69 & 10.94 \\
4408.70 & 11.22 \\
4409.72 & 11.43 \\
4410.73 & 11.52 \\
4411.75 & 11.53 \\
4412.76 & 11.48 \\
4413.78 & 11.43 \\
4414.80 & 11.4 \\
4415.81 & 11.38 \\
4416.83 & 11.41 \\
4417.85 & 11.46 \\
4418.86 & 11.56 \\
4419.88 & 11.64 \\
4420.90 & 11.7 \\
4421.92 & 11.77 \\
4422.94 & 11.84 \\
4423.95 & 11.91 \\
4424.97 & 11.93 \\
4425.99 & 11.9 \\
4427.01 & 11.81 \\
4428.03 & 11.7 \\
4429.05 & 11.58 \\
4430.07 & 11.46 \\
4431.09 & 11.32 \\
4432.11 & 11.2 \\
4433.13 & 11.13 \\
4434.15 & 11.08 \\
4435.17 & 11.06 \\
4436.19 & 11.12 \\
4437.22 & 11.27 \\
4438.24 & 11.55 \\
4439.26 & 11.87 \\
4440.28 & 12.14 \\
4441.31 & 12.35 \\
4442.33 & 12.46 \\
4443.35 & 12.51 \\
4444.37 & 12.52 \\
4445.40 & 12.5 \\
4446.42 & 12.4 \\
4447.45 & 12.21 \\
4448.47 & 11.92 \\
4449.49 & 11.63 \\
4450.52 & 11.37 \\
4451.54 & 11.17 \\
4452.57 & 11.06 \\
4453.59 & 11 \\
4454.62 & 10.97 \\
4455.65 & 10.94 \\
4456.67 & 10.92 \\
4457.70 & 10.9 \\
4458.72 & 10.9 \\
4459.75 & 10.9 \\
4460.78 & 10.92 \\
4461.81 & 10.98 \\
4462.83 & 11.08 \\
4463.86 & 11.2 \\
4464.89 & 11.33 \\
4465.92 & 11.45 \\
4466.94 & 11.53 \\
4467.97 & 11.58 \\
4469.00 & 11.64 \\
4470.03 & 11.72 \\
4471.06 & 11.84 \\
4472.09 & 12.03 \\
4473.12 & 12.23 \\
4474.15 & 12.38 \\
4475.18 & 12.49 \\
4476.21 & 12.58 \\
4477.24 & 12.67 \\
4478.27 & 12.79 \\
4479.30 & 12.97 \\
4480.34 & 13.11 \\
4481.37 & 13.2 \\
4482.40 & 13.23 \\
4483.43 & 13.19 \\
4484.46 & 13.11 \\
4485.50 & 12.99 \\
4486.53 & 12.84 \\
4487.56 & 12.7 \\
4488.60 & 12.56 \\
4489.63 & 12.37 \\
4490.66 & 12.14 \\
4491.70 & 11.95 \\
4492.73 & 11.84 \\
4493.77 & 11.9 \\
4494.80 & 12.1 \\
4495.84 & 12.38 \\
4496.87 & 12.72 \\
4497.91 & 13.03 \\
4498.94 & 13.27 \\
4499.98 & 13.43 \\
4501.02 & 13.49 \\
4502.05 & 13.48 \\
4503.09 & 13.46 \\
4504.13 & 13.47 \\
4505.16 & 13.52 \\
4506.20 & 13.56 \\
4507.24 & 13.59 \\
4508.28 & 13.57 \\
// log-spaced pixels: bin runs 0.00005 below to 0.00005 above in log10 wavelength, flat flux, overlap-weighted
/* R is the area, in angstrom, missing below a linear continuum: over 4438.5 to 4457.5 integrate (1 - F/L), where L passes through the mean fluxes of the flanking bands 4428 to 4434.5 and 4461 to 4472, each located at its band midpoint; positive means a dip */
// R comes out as -0.6 angstrom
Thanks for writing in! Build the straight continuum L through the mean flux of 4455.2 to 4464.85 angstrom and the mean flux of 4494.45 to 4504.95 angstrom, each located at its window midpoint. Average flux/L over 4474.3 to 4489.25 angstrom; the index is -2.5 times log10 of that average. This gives -0.06 mag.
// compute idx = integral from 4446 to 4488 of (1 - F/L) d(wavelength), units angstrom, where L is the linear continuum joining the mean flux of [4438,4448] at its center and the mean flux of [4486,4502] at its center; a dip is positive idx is 1.8 angstrom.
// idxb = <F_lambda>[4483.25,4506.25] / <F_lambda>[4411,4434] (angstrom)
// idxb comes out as 1.11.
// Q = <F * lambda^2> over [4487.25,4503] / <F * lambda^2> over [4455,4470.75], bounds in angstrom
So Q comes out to 1.14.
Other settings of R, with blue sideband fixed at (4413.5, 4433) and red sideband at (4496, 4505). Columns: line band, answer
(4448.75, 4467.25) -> 1.83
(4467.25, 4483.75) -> 0.36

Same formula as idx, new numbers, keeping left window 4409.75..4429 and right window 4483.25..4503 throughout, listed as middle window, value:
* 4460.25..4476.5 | 0.9 angstrom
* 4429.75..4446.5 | 0.2 angstrom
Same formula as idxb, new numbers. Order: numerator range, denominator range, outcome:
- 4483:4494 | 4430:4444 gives 1.08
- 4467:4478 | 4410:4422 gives 1.05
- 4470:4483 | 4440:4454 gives 1.05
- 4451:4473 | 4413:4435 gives 0.98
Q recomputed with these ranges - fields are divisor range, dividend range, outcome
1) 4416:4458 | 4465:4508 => 1.11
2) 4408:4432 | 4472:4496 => 1.12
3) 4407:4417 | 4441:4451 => 1.09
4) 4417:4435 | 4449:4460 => 0.97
